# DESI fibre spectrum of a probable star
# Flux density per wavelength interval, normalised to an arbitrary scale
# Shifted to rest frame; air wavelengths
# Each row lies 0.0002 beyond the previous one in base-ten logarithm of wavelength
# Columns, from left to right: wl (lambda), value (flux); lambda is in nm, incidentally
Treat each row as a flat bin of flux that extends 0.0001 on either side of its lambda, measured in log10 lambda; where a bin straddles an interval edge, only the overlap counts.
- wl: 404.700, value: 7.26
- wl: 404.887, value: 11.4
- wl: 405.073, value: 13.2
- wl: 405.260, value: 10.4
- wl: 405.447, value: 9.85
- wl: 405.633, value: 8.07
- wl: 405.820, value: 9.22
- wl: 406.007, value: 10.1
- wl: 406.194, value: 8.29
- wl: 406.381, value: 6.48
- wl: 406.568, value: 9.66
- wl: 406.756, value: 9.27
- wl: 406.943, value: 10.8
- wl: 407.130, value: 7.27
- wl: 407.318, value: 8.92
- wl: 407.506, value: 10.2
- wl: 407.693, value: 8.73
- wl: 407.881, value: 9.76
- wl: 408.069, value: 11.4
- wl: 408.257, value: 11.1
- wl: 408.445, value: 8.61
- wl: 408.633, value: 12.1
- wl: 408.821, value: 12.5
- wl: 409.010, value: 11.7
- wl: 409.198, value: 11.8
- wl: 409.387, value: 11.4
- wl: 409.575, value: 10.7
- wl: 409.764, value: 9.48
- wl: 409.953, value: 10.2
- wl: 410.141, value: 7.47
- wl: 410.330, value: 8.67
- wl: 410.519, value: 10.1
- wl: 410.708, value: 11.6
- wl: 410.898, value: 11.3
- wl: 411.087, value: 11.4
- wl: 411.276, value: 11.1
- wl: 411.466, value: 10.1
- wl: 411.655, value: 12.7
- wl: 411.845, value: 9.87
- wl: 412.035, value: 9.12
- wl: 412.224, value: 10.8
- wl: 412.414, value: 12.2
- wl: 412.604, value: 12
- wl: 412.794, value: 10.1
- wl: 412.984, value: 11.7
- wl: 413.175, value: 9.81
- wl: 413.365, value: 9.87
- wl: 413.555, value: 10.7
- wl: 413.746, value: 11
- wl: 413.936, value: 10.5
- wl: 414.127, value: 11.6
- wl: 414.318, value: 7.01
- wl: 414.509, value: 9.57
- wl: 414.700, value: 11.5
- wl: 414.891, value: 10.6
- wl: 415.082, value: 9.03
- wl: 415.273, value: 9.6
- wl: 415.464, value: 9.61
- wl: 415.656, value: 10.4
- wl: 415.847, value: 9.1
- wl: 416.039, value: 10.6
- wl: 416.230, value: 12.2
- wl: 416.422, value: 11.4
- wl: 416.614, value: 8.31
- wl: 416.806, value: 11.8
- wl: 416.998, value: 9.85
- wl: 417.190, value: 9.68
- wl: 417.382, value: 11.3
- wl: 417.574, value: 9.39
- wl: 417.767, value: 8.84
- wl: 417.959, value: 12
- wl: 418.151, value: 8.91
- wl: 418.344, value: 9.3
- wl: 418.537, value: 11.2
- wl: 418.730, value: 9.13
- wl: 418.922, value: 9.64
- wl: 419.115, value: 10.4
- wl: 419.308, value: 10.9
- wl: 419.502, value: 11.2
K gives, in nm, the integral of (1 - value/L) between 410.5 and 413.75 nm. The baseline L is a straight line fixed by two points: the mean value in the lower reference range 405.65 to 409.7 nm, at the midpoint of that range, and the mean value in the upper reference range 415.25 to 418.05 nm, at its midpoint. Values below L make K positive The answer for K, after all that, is -0.24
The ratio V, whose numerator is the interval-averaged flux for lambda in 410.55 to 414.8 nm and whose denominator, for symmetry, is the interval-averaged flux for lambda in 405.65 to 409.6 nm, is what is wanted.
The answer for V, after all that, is 1.1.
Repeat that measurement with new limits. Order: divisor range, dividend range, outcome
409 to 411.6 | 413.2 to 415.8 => 0.96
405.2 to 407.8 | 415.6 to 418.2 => 1.13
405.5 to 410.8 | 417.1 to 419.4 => 1.02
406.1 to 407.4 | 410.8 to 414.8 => 1.23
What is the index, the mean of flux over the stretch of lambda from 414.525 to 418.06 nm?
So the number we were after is 10.3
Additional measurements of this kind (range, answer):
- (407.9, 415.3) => 10.6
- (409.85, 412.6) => 10.5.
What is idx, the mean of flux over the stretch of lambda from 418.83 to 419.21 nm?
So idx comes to 10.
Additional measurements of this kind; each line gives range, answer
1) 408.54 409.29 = 12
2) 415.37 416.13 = 9.92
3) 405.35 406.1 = 9.32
